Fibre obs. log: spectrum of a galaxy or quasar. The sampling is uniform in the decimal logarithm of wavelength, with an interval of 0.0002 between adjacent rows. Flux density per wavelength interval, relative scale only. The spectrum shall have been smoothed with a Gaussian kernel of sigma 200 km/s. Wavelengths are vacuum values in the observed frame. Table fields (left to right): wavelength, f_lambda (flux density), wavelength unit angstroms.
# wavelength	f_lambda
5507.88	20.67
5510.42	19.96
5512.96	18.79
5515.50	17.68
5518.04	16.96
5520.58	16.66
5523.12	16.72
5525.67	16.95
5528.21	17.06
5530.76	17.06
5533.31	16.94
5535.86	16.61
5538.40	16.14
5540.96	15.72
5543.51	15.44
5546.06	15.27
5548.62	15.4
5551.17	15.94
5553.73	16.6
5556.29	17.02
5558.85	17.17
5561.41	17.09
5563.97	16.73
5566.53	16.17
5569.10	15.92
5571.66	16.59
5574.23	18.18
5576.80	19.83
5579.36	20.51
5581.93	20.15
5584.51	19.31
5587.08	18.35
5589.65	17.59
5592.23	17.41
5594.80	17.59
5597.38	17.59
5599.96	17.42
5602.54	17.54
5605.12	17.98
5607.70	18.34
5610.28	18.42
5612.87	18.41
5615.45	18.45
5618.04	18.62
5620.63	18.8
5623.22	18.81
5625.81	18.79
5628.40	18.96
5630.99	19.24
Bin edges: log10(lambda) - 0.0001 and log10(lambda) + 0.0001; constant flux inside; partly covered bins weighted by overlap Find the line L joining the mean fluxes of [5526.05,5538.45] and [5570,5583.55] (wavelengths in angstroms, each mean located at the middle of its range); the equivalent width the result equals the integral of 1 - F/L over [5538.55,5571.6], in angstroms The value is 3.2 angstroms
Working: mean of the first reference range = 16.8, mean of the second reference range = 19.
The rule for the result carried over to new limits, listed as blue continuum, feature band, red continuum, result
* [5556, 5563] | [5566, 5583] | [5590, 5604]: -1.0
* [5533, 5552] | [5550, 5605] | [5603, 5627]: -1.7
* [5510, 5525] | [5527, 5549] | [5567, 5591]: 2.1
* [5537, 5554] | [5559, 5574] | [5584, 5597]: 0.1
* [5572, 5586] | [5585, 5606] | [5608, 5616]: 1.3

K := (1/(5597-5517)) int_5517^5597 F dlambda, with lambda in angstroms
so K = 17.1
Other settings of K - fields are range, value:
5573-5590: 19.2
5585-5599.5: 17.8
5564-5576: 16.8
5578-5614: 18.3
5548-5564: 16.6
